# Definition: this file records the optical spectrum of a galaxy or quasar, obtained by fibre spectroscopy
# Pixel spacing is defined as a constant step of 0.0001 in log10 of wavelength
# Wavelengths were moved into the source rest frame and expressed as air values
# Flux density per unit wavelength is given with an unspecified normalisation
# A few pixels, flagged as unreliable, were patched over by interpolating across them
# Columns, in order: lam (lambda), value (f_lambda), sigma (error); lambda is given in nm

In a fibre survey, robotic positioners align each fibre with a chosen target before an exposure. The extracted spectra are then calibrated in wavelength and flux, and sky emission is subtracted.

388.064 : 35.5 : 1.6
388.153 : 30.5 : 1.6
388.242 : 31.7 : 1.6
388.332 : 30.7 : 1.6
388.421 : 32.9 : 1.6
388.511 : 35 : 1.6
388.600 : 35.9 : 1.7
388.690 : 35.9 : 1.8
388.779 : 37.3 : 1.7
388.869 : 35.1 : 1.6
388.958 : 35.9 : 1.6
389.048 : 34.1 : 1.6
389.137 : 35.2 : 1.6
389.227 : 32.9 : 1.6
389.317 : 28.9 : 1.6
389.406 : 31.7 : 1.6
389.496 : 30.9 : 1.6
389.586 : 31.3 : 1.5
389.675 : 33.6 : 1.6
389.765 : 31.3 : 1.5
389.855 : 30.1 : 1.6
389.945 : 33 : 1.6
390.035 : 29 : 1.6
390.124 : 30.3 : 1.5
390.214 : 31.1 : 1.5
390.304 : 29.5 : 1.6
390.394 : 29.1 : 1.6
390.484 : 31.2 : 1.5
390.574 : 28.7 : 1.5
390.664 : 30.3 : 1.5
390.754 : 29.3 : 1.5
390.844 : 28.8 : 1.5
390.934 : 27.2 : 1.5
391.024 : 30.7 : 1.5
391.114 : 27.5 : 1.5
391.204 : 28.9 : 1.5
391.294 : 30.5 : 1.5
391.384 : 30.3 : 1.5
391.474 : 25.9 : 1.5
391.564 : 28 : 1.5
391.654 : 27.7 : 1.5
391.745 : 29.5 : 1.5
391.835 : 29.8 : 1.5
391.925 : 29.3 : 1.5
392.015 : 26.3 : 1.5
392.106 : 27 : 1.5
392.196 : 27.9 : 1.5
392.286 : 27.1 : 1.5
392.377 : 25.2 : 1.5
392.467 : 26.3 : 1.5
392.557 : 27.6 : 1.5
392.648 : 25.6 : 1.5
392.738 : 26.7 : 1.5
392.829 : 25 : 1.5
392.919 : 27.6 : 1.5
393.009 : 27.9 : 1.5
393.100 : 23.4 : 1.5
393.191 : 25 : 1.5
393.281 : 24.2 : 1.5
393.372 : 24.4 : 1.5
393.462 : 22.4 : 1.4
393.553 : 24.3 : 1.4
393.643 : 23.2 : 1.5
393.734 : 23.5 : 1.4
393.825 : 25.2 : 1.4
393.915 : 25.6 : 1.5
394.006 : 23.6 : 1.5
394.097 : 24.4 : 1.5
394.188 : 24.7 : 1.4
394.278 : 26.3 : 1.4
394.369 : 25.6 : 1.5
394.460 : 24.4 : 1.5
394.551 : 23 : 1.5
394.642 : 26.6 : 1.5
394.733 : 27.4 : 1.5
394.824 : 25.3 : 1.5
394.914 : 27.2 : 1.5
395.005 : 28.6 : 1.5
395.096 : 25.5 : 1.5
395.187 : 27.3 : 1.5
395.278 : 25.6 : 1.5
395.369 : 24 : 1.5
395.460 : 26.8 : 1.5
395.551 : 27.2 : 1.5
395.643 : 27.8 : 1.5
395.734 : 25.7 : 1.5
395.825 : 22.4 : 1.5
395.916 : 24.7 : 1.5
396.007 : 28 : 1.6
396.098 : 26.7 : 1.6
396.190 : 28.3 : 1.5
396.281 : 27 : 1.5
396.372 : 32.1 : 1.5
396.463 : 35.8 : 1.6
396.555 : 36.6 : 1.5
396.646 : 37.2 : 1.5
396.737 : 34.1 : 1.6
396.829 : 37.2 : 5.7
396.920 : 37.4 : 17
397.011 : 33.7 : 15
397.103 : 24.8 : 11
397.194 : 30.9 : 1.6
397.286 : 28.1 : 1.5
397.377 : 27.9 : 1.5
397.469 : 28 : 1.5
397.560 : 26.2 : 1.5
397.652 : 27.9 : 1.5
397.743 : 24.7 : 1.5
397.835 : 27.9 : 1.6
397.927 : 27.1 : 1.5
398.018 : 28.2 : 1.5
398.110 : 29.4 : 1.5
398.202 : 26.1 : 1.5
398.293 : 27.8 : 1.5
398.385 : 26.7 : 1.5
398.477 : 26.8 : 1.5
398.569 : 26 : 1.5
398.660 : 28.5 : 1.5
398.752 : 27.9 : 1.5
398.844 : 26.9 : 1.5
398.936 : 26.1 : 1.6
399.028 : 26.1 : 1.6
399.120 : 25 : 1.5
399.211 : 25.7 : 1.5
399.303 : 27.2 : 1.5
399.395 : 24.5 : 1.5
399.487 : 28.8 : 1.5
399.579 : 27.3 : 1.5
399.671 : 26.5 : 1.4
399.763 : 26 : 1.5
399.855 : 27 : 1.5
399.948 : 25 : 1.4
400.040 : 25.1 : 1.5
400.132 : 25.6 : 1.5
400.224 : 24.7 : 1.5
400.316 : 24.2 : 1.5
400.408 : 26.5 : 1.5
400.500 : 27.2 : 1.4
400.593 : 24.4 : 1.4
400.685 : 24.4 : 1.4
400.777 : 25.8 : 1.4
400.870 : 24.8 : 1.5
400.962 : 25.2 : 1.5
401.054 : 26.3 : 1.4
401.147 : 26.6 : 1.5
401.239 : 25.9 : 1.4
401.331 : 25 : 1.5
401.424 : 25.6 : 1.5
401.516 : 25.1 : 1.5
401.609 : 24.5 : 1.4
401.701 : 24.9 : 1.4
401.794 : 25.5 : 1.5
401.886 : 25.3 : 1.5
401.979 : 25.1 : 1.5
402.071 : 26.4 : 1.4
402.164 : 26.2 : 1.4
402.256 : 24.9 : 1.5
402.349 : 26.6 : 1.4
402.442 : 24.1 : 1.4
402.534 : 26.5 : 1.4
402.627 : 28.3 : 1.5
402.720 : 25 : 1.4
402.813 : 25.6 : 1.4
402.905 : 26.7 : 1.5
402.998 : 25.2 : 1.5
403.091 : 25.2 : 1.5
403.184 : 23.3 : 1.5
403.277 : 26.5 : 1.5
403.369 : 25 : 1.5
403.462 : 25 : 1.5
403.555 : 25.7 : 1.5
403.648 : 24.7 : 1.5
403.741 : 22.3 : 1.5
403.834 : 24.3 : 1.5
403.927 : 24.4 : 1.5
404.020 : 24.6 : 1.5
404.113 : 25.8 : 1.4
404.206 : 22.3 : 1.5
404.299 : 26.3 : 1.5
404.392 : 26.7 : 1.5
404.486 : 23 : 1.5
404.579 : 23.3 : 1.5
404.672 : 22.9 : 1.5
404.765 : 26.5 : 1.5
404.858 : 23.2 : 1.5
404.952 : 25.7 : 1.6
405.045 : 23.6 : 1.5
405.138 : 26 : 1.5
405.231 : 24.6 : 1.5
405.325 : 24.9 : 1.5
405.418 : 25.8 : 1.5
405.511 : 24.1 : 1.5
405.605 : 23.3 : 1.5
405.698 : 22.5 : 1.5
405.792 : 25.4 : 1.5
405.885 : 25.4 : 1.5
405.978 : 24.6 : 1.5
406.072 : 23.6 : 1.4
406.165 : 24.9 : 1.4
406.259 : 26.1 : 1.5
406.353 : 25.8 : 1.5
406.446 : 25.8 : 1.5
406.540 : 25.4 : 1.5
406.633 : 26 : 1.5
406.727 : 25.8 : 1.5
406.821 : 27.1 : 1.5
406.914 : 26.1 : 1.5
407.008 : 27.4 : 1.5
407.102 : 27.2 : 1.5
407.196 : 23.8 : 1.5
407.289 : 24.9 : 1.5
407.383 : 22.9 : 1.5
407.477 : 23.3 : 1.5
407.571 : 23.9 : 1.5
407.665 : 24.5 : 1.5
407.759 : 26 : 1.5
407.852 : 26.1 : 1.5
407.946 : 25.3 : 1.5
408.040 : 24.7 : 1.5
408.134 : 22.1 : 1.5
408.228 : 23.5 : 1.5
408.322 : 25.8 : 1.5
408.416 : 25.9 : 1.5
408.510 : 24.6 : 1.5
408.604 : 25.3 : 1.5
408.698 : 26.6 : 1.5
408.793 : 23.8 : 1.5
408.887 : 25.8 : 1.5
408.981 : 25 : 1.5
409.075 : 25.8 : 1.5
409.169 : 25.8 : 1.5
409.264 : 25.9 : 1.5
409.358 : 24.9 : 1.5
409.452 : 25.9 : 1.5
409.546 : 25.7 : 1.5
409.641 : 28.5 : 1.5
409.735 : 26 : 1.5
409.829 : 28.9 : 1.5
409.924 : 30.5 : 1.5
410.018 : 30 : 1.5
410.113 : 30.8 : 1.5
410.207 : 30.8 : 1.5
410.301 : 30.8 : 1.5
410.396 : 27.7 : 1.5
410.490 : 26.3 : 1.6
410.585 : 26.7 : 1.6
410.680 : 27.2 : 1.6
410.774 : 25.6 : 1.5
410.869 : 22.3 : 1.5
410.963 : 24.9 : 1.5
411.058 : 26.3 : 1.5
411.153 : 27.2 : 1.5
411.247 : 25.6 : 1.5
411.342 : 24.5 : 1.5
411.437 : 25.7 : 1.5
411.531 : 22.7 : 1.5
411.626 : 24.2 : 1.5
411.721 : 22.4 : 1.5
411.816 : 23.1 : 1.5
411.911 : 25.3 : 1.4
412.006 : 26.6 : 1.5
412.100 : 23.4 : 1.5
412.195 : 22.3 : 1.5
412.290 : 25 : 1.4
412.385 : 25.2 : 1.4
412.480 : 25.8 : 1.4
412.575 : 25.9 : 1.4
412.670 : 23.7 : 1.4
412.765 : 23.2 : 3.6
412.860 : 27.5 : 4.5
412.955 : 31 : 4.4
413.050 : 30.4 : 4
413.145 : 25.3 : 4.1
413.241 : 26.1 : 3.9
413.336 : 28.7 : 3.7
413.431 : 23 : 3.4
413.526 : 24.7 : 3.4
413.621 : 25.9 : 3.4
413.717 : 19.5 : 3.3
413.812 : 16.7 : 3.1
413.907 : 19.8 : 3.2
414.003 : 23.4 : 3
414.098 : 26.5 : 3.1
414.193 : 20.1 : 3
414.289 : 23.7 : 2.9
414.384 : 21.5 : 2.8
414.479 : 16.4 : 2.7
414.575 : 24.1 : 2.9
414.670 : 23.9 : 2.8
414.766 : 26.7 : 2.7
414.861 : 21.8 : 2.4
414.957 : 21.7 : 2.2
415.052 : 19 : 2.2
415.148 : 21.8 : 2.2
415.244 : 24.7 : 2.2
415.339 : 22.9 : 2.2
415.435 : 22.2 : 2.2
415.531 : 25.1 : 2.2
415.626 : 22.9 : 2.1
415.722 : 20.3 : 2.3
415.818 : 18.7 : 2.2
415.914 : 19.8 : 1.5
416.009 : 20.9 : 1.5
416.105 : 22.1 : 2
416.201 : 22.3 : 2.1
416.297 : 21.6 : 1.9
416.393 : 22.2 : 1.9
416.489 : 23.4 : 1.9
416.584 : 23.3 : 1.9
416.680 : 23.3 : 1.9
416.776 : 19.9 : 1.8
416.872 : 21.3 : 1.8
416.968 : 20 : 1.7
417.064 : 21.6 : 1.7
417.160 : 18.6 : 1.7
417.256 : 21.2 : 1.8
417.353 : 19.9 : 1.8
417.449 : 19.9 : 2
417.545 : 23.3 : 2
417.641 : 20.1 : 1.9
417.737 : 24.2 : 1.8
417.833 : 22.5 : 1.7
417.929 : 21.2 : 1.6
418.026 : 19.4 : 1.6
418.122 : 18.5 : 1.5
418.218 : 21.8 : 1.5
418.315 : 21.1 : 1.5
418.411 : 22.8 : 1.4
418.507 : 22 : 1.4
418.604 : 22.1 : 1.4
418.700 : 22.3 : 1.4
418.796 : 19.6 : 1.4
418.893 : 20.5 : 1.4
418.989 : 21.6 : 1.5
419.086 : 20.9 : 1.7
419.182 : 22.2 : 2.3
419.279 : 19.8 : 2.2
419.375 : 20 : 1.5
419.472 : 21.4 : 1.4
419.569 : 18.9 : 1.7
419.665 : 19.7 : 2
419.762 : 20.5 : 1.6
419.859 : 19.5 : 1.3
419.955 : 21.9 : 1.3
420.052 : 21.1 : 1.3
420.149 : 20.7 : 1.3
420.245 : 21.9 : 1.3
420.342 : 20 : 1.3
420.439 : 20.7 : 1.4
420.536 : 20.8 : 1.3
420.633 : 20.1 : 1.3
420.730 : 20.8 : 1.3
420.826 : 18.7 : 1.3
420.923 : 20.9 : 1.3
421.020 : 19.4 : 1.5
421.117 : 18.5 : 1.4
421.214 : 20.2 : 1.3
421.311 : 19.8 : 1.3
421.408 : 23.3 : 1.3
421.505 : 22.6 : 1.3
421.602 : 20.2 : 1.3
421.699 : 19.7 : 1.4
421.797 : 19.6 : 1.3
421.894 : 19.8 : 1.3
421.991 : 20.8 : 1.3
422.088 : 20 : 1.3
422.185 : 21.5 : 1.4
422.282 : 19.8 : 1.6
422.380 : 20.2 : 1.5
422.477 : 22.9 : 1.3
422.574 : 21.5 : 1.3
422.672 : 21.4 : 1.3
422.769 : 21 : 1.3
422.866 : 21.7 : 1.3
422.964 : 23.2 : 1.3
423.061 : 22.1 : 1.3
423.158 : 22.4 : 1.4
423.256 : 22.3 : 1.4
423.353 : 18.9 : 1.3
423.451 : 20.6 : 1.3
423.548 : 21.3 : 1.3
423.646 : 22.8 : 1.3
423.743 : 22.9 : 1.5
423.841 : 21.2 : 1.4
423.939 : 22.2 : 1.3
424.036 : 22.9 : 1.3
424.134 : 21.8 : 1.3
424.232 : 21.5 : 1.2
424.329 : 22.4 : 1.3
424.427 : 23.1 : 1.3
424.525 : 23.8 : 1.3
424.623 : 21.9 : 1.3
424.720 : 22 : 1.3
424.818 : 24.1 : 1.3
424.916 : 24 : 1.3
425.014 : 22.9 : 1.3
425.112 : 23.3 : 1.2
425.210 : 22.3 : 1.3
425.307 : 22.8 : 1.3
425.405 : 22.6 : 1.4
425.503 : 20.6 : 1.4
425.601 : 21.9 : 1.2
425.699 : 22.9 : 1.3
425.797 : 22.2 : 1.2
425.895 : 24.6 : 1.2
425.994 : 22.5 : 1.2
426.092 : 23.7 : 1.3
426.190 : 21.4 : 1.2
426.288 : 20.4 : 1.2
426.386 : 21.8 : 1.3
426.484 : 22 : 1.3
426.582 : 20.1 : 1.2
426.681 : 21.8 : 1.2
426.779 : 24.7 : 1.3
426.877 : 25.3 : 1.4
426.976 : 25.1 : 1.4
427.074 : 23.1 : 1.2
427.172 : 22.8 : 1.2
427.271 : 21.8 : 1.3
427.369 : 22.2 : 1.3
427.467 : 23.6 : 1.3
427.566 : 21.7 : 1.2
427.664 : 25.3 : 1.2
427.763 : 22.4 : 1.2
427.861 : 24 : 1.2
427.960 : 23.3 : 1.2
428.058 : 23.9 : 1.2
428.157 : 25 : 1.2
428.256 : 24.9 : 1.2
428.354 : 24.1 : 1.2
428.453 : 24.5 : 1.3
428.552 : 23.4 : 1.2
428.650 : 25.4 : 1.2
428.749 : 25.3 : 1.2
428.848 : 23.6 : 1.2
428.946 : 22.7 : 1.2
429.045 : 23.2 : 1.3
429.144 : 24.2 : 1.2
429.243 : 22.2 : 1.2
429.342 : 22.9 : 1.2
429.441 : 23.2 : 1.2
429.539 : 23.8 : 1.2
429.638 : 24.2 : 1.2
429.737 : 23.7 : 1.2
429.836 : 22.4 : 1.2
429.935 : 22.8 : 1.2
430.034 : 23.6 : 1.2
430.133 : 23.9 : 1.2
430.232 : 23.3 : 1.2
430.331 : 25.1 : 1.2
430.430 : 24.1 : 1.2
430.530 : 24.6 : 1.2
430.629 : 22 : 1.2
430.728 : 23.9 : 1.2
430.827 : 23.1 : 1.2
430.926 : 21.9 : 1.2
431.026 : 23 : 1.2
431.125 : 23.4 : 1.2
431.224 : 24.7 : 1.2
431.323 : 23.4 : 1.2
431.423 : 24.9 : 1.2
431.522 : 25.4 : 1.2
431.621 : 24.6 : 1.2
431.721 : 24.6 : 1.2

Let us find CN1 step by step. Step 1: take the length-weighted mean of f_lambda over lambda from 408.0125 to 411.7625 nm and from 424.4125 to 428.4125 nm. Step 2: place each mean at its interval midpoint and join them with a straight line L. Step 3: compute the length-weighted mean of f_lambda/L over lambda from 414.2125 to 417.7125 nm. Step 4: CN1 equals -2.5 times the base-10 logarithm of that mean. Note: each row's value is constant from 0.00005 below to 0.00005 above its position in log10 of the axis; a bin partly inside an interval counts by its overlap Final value 0.150 mag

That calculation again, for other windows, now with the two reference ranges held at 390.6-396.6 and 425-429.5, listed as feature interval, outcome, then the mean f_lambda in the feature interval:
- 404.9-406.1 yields 0.04 mag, 24.6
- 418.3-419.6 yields 0.14 mag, 21.1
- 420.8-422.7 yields 0.16 mag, 20.5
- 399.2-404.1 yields 0.02 mag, 25.5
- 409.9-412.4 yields -0.05 mag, 26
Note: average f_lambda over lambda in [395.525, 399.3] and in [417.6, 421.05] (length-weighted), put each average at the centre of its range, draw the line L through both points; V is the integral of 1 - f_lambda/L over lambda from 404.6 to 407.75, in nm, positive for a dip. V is 0.07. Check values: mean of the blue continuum 28.6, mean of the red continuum 20.8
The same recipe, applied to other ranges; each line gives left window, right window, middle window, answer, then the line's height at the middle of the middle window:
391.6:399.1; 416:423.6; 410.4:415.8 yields -0.318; 22.7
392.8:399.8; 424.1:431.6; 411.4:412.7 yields 0.043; 25.2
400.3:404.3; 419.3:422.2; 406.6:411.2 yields -0.498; 23.6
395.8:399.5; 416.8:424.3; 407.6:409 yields 0.005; 25.1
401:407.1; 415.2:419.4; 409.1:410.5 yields -0.258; 23.6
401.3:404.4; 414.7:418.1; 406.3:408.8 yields -0.123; 24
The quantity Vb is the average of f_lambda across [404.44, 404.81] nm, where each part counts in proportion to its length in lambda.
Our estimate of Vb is 23.9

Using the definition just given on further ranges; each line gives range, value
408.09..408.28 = 22.9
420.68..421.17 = 19.7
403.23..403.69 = 25.4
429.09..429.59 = 23.3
